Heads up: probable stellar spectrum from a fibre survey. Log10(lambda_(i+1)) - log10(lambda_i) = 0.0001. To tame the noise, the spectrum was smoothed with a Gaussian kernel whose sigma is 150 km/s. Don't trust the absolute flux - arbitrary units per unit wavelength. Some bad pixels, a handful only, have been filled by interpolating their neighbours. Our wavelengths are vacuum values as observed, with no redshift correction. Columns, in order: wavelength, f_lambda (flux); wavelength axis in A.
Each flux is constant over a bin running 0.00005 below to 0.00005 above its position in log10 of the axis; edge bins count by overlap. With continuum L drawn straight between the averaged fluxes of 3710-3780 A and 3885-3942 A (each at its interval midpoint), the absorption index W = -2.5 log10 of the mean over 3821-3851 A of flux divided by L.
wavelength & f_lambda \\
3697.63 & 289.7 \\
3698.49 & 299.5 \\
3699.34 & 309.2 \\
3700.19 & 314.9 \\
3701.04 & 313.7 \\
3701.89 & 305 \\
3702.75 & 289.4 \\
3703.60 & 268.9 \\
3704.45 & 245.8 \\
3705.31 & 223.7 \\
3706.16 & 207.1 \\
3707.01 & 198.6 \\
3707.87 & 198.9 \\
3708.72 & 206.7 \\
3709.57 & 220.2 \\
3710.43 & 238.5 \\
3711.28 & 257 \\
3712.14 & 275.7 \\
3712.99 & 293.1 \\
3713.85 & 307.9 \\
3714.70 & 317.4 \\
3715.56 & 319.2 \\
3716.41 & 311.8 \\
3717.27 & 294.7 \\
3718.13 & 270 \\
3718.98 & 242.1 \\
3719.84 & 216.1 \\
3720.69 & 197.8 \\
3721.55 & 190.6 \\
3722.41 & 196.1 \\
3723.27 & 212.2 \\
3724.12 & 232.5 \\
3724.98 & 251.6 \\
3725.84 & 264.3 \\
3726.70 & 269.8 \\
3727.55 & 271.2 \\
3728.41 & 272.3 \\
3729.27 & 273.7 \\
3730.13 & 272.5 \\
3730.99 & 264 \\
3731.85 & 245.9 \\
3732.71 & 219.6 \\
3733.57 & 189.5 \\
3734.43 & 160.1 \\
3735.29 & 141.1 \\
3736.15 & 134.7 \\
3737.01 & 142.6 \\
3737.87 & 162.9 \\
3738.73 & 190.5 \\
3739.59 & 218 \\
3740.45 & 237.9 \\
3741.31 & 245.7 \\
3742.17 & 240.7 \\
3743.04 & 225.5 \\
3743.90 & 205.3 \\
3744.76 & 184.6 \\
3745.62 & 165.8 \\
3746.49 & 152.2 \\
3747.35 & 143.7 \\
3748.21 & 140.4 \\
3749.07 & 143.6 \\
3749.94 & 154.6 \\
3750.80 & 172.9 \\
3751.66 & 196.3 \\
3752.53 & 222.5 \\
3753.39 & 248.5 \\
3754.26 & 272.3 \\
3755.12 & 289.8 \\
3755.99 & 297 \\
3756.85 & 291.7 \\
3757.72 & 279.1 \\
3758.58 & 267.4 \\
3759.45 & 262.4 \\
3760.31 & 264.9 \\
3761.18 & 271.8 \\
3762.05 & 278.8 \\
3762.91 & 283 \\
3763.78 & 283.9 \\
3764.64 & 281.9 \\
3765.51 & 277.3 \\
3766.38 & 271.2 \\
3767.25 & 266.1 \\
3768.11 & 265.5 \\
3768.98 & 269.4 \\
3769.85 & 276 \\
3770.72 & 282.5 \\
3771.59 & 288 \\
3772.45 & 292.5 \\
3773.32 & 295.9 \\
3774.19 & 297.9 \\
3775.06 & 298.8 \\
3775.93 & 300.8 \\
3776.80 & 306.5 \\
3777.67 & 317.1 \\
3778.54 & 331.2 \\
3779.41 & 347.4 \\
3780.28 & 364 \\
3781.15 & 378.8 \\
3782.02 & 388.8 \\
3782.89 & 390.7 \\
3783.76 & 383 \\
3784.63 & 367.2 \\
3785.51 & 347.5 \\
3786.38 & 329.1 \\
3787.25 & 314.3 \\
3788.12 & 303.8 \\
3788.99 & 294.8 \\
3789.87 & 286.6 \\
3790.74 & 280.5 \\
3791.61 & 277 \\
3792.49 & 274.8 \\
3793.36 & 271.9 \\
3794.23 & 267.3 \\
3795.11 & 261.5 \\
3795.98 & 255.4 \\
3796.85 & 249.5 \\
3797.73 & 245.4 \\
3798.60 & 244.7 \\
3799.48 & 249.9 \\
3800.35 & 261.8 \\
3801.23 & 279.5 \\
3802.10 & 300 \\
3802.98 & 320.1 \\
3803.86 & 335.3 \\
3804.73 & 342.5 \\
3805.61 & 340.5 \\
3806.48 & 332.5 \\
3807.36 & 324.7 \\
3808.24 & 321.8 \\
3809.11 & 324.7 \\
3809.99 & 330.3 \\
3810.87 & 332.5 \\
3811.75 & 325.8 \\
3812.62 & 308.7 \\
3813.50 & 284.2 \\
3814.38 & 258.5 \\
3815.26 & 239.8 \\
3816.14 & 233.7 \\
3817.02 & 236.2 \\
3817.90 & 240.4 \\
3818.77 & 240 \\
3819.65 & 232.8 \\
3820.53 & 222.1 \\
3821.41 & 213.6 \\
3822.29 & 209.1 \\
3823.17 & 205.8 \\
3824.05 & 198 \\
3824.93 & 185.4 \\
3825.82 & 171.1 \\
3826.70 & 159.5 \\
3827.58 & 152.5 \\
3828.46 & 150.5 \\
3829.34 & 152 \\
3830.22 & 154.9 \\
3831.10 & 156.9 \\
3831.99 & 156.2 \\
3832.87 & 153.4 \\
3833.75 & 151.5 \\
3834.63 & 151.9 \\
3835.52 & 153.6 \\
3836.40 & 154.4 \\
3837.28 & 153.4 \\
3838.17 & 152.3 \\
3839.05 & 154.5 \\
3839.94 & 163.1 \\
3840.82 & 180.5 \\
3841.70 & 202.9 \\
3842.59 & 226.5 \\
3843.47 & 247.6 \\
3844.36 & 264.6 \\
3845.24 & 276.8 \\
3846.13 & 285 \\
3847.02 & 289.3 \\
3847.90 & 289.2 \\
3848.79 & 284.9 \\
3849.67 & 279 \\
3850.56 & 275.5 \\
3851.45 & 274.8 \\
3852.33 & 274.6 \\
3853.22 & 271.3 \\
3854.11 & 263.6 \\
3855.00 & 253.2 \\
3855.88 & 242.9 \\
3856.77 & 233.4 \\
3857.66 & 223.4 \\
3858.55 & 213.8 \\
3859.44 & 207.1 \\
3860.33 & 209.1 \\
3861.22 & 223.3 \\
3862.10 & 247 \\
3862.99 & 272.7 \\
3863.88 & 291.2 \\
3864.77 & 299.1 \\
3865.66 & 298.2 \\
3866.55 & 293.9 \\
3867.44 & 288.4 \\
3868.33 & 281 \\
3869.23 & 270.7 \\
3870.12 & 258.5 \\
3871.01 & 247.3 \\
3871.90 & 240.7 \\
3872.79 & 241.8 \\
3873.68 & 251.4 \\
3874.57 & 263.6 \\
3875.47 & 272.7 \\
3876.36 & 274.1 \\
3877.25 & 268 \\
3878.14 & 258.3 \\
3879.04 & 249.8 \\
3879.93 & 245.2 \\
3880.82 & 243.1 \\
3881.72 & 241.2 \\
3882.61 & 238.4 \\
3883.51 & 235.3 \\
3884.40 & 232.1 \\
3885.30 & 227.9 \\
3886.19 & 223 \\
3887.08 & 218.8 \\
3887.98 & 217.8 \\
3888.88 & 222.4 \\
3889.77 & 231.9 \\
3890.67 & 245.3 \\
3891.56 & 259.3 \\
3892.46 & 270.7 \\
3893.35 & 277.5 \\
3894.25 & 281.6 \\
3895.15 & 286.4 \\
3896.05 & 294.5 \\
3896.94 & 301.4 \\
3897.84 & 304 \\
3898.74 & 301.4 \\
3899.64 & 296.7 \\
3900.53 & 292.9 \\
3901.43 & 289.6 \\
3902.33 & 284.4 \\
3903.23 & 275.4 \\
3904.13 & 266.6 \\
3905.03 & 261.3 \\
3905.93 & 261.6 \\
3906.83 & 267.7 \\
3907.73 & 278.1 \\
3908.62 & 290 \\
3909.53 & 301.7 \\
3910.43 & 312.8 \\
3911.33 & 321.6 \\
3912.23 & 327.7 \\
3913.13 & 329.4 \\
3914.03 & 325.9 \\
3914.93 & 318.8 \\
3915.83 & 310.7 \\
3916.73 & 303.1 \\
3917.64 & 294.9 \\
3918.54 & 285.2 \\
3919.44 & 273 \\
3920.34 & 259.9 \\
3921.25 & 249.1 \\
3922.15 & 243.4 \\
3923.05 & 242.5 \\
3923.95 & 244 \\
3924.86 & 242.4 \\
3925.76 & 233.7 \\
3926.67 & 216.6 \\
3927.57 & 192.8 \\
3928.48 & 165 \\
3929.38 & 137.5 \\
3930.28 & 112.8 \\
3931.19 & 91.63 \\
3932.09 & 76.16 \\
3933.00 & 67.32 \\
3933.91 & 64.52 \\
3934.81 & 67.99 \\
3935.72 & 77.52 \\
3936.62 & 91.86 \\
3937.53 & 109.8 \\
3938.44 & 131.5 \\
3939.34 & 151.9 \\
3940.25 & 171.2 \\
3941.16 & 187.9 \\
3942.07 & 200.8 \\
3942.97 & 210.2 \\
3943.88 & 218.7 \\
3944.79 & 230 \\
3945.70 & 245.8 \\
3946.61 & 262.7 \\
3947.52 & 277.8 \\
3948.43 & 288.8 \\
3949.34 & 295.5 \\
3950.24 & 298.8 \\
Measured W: 0.20 mag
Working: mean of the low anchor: 247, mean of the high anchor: 234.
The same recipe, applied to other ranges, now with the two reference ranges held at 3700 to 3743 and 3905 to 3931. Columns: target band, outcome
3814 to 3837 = 0.30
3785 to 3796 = -0.18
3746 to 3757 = 0.17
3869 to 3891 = 0.05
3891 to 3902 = -0.12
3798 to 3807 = -0.20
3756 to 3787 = -0.24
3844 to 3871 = -0.04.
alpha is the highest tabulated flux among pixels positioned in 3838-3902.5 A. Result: 304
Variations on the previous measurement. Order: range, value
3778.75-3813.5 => 390.7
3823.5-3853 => 289.3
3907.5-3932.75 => 329.4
